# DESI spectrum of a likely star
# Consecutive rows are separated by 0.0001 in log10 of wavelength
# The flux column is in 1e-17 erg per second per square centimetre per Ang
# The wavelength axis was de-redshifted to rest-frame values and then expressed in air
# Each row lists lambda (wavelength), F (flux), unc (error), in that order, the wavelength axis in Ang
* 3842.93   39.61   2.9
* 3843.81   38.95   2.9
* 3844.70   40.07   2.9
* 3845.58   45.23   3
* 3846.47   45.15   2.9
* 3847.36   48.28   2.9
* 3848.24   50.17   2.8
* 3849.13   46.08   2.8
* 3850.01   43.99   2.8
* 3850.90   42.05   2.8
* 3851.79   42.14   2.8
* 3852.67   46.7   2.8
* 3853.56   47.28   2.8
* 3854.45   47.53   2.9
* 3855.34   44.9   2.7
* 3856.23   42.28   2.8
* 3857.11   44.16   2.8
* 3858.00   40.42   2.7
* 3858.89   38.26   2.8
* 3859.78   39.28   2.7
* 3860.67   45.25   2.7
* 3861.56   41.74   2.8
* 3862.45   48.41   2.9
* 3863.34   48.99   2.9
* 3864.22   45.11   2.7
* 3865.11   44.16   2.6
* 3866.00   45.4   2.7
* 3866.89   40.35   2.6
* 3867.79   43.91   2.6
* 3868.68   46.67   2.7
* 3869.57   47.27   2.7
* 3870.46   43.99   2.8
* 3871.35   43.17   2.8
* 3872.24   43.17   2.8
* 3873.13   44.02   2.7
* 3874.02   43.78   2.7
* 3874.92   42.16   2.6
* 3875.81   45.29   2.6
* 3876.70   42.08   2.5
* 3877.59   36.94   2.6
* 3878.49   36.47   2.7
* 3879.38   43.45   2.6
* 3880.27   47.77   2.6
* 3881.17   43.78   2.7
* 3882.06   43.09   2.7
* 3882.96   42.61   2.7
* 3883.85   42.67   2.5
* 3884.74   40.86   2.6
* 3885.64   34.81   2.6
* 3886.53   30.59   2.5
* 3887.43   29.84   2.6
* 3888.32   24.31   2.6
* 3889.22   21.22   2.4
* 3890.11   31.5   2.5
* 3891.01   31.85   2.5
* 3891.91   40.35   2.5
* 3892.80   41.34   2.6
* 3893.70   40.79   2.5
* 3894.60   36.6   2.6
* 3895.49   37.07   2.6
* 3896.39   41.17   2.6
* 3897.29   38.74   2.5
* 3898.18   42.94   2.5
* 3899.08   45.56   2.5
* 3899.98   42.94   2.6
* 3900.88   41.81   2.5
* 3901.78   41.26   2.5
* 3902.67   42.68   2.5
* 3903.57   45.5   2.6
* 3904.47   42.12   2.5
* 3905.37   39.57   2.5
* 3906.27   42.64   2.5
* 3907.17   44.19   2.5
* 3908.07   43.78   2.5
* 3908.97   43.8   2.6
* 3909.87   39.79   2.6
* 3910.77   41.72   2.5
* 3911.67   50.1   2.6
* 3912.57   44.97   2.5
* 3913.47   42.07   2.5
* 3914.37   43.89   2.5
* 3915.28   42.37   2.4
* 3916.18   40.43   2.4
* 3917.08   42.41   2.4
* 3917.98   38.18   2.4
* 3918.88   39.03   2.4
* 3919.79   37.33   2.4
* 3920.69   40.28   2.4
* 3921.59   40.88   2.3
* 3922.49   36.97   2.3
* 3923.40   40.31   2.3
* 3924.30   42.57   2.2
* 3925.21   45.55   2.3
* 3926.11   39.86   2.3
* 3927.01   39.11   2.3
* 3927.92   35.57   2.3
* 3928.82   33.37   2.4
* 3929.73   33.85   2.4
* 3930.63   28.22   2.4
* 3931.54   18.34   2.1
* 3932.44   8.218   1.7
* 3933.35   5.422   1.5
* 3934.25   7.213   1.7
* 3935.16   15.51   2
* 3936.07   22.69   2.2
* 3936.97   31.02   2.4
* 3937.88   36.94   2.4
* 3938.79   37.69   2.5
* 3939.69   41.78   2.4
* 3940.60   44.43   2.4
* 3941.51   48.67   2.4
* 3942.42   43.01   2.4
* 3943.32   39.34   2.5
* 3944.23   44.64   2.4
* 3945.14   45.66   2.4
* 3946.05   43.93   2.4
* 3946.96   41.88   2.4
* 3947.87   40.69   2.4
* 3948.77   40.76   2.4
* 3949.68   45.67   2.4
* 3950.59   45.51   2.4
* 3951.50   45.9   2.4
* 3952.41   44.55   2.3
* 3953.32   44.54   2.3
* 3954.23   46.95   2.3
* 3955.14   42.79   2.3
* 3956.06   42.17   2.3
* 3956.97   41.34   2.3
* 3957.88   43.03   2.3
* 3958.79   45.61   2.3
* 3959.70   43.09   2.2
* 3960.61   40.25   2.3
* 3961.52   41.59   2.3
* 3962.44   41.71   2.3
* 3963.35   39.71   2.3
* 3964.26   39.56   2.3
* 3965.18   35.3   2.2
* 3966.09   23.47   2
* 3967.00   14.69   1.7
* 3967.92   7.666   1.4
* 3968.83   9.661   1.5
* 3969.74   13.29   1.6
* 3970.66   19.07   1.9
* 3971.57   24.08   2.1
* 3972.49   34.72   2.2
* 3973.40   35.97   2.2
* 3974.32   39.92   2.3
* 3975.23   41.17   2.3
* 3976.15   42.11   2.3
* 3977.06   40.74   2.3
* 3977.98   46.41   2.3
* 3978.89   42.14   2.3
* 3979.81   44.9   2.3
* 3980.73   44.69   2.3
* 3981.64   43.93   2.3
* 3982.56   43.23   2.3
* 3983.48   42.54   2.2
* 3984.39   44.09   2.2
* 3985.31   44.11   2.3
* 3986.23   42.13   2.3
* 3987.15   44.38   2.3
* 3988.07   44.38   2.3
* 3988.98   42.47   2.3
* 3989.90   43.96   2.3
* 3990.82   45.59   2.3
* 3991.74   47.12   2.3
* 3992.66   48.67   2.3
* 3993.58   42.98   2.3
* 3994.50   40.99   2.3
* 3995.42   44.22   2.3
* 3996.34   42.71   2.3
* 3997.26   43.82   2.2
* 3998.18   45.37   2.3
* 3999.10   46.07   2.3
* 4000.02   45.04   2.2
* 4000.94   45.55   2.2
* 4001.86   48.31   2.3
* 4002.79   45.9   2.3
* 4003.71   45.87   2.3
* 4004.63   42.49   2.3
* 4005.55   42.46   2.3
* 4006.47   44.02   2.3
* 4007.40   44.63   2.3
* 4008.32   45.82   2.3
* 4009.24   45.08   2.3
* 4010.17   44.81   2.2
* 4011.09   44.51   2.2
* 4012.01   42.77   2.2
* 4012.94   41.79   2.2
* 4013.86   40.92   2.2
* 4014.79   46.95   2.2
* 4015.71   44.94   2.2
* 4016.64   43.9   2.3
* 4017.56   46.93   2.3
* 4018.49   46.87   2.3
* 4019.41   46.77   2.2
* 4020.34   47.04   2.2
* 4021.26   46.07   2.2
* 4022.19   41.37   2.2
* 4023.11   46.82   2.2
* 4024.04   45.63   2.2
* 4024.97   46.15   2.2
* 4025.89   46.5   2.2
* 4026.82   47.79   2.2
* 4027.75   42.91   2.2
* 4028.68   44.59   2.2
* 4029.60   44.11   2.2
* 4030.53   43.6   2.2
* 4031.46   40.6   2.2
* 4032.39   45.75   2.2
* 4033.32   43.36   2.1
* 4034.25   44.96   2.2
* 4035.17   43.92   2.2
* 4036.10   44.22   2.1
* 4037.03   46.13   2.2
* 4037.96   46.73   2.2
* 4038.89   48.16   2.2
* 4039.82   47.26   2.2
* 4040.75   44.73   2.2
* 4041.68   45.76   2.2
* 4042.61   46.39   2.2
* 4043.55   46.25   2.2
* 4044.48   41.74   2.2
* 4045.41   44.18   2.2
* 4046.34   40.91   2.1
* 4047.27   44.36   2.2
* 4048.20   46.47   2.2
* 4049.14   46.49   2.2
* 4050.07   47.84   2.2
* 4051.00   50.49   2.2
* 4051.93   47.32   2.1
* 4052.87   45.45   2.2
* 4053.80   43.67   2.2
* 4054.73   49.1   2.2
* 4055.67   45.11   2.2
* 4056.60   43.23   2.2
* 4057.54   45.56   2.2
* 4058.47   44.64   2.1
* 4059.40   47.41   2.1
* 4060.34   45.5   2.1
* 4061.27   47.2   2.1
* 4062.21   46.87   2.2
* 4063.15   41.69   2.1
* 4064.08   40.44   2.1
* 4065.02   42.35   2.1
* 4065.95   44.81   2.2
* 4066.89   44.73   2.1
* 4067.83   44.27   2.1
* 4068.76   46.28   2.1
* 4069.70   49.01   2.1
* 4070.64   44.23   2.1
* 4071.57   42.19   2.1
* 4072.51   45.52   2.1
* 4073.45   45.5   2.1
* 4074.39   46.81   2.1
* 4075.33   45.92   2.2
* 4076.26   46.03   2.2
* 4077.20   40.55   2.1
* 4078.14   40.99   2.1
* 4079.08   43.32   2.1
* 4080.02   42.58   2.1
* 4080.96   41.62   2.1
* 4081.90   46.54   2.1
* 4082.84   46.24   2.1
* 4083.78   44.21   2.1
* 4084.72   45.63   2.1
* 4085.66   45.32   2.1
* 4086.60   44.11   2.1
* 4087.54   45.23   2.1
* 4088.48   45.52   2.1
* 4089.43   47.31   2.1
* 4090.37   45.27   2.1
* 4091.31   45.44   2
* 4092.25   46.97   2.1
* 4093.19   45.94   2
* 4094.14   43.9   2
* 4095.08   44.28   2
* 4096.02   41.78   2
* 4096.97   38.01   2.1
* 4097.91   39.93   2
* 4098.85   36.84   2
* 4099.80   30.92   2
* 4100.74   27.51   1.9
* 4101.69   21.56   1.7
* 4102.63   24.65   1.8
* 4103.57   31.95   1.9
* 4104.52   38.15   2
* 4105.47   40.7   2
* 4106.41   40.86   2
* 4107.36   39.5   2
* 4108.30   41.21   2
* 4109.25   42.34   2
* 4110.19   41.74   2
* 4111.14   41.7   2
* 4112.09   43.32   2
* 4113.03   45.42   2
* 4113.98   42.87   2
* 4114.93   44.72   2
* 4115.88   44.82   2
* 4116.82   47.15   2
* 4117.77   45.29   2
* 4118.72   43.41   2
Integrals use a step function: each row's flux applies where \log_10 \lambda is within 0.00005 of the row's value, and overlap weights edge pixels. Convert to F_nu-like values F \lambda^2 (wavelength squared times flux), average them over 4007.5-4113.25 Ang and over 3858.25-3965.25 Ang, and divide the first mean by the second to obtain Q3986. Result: 1.19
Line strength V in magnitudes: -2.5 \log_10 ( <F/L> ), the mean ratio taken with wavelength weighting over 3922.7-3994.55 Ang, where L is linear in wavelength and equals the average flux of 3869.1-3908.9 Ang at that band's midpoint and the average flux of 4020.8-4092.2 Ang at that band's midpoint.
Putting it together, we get 0.13 mag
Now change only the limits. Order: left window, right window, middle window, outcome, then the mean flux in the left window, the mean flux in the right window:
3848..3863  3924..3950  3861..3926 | -0.05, 44.1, 34.4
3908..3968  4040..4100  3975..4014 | -0.09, 37.7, 44.5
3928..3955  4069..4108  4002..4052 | -0.15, 35.5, 41.7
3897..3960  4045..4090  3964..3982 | 0.27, 39.2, 45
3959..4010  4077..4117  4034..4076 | -0.12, 39.8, 41.3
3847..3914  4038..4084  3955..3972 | 0.34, 41.9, 45.1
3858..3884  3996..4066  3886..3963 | 0.14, 43.4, 45.1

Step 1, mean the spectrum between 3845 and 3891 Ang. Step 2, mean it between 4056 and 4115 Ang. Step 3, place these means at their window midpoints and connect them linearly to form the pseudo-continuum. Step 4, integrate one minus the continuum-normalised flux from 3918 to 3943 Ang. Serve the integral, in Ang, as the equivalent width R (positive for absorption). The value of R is 5.3 Ang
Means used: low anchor 42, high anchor 42.5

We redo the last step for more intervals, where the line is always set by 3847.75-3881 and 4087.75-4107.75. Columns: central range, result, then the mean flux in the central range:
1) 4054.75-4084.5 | -3.8 Ang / 44.6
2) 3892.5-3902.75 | 0.5 Ang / 41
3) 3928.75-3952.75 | 4.3 Ang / 34.6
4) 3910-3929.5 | 0.9 Ang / 40.7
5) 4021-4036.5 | -1.6 Ang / 44.6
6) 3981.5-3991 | -0.5 Ang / 43.6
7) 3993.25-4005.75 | -1.0 Ang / 44.5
